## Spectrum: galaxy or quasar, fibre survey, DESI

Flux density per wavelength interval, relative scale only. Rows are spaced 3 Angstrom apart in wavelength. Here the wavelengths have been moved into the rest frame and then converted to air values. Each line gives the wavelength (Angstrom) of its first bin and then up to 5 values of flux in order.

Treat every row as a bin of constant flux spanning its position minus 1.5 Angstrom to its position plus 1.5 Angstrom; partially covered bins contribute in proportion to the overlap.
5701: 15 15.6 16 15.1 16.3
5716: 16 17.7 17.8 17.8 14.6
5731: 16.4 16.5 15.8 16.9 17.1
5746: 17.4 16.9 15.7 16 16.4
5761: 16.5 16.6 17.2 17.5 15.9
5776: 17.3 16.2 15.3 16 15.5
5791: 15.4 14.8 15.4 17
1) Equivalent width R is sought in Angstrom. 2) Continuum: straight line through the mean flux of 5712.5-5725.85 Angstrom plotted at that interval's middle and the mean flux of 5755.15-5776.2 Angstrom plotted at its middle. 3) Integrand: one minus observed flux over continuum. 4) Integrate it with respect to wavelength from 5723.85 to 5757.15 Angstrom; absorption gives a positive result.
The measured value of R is 1.0 Angstrom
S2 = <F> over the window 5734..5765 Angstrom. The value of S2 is 16.5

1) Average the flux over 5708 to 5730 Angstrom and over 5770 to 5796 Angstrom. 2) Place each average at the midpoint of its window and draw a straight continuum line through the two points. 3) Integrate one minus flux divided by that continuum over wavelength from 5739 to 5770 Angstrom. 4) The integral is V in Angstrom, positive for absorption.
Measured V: -1.1 Angstrom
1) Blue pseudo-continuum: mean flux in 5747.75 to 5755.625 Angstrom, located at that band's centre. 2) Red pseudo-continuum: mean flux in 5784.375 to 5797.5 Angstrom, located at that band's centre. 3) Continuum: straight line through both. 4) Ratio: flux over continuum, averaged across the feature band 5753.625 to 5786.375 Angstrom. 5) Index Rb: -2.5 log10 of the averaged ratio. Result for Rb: -0.04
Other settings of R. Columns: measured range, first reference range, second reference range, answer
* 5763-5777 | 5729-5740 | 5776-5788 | -0.74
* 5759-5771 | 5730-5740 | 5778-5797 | -0.79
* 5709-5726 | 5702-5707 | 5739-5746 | -0.68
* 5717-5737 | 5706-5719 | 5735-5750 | -0.35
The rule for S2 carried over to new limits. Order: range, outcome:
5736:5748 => 16.8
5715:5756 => 16.6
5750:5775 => 16.5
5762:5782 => 16.7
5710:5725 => 16.9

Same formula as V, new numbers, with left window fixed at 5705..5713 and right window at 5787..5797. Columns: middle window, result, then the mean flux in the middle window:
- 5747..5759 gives -0.6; 16.3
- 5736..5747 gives -0.9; 16.8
